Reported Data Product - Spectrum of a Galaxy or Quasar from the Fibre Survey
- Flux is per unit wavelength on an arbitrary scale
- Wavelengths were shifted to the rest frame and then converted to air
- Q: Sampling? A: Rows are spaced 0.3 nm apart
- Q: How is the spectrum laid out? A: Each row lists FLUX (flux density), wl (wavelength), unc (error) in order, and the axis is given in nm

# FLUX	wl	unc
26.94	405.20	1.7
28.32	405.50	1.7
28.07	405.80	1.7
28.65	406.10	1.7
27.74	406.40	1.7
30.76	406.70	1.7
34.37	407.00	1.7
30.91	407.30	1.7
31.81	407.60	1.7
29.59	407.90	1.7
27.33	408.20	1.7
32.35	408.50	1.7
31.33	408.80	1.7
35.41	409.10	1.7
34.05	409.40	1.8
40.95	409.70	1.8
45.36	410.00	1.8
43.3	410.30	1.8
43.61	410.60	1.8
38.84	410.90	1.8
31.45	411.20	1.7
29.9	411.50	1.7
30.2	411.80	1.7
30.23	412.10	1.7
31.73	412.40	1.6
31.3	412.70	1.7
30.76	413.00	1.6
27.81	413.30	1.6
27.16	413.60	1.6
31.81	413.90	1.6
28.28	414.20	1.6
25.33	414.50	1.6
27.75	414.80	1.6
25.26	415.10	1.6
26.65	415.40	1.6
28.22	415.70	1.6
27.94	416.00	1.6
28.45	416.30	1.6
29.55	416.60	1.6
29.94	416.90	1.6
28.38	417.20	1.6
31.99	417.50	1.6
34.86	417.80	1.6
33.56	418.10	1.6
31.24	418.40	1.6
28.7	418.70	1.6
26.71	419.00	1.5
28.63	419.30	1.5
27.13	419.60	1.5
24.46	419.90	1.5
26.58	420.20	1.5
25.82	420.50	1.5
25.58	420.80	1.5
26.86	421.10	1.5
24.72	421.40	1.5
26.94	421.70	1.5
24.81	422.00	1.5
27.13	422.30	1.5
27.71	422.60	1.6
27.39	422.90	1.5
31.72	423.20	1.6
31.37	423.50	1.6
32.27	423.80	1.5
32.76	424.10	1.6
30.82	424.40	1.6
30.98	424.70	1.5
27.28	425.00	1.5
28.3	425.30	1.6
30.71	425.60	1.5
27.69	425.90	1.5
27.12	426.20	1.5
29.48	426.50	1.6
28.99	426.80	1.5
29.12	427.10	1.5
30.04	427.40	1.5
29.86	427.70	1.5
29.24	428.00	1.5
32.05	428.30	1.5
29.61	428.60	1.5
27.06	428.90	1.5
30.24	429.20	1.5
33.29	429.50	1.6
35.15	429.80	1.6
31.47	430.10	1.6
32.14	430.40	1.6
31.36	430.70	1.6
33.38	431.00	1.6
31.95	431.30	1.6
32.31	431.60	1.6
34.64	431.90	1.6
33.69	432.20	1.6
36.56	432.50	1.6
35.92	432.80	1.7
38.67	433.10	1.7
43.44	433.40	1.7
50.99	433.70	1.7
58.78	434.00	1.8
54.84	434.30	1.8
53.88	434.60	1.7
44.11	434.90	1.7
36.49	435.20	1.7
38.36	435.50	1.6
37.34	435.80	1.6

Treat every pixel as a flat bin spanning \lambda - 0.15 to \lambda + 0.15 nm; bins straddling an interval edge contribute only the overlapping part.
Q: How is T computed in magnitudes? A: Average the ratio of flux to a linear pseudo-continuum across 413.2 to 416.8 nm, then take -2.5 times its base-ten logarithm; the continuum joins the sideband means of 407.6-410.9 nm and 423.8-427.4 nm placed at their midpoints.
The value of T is 0.211 mag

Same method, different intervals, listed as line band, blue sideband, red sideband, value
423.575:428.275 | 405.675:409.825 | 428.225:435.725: 0.21 mag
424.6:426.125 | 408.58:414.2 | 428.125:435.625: 0.25 mag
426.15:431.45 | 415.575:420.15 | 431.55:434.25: 0.23 mag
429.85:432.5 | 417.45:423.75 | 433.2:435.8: 0.27 mag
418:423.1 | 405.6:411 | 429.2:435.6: 0.32 mag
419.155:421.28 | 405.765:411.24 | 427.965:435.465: 0.33 mag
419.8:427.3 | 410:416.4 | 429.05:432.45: 0.14 mag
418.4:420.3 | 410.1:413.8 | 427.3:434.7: 0.25 mag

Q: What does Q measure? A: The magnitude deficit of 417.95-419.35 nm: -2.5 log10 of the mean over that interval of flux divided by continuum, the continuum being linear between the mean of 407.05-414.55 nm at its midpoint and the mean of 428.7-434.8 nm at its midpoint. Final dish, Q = 0.17 mag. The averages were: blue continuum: 33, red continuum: 38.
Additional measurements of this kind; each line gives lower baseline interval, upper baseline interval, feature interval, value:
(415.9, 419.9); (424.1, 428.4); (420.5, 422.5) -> 0.14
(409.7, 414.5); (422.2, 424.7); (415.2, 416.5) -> 0.17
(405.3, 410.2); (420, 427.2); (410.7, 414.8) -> 0.02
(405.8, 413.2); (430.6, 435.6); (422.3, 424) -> 0.25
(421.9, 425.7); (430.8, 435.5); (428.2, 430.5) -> 0.16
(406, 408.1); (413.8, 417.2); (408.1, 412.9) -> -0.18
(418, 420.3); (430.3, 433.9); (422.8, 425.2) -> 0.03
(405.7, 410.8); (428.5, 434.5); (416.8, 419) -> 0.14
